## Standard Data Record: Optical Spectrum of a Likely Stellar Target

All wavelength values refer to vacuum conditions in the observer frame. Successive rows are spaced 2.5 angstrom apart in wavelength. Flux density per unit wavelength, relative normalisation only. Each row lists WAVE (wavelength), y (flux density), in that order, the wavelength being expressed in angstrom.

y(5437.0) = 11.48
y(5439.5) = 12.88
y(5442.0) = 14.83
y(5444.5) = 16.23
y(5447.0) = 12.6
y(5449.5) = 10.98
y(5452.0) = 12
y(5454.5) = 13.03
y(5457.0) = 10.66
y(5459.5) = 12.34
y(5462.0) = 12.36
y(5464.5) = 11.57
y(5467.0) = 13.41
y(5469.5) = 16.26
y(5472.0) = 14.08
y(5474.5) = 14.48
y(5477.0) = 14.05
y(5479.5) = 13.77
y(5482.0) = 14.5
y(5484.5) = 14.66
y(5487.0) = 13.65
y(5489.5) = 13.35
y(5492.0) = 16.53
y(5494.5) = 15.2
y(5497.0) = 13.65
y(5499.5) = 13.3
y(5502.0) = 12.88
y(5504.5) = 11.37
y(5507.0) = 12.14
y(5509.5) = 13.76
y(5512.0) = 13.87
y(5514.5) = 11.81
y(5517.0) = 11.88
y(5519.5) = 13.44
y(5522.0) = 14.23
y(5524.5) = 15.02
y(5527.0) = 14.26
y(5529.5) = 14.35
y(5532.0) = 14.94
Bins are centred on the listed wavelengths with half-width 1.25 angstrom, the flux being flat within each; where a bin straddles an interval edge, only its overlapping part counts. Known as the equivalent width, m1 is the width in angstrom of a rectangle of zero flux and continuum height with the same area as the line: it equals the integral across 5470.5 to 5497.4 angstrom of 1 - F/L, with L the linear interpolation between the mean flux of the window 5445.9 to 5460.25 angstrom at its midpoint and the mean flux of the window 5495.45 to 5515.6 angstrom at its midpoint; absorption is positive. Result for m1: -4.1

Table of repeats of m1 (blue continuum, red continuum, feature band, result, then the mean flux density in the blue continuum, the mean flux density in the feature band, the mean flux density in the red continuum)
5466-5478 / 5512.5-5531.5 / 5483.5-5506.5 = 0.5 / 14.5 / 13.8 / 13.6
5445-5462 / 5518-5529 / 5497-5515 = 1.1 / 12.2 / 12.8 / 14.2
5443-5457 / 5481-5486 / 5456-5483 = 0.8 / 12.8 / 13.4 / 14.5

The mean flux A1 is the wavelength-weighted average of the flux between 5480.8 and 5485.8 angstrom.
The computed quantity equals 14.6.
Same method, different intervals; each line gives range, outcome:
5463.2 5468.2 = 12.5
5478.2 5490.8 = 14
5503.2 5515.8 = 12.6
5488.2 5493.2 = 14.9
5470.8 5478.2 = 14.2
